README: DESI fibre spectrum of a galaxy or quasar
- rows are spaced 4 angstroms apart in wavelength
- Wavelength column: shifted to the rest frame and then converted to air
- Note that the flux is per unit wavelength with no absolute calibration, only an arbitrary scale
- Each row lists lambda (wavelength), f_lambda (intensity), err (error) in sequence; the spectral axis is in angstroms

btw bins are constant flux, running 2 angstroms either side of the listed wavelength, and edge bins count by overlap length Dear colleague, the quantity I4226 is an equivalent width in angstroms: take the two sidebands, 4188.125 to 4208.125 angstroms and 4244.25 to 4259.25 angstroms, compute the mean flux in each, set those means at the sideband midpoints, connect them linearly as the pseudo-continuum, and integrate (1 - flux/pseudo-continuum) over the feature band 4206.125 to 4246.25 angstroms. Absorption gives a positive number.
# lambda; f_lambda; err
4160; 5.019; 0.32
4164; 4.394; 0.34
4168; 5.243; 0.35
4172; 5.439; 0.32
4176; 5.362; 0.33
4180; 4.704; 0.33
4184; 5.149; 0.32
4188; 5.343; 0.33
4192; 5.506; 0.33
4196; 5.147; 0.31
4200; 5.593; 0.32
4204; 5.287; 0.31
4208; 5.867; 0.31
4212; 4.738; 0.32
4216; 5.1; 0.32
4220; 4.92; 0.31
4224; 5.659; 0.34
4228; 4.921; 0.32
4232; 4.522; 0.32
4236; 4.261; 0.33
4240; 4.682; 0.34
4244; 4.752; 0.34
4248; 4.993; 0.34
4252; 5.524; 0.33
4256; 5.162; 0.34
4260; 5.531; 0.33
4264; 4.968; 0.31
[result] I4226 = 2.8 angstroms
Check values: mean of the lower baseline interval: 5.43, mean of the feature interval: 4.94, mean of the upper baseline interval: 5.2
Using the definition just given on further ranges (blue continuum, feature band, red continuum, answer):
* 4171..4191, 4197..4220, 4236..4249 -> -1.3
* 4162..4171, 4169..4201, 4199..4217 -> -1.2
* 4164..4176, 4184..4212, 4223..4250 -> -2.0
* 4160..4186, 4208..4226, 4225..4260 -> -0.8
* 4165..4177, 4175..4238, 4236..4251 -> -1.2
